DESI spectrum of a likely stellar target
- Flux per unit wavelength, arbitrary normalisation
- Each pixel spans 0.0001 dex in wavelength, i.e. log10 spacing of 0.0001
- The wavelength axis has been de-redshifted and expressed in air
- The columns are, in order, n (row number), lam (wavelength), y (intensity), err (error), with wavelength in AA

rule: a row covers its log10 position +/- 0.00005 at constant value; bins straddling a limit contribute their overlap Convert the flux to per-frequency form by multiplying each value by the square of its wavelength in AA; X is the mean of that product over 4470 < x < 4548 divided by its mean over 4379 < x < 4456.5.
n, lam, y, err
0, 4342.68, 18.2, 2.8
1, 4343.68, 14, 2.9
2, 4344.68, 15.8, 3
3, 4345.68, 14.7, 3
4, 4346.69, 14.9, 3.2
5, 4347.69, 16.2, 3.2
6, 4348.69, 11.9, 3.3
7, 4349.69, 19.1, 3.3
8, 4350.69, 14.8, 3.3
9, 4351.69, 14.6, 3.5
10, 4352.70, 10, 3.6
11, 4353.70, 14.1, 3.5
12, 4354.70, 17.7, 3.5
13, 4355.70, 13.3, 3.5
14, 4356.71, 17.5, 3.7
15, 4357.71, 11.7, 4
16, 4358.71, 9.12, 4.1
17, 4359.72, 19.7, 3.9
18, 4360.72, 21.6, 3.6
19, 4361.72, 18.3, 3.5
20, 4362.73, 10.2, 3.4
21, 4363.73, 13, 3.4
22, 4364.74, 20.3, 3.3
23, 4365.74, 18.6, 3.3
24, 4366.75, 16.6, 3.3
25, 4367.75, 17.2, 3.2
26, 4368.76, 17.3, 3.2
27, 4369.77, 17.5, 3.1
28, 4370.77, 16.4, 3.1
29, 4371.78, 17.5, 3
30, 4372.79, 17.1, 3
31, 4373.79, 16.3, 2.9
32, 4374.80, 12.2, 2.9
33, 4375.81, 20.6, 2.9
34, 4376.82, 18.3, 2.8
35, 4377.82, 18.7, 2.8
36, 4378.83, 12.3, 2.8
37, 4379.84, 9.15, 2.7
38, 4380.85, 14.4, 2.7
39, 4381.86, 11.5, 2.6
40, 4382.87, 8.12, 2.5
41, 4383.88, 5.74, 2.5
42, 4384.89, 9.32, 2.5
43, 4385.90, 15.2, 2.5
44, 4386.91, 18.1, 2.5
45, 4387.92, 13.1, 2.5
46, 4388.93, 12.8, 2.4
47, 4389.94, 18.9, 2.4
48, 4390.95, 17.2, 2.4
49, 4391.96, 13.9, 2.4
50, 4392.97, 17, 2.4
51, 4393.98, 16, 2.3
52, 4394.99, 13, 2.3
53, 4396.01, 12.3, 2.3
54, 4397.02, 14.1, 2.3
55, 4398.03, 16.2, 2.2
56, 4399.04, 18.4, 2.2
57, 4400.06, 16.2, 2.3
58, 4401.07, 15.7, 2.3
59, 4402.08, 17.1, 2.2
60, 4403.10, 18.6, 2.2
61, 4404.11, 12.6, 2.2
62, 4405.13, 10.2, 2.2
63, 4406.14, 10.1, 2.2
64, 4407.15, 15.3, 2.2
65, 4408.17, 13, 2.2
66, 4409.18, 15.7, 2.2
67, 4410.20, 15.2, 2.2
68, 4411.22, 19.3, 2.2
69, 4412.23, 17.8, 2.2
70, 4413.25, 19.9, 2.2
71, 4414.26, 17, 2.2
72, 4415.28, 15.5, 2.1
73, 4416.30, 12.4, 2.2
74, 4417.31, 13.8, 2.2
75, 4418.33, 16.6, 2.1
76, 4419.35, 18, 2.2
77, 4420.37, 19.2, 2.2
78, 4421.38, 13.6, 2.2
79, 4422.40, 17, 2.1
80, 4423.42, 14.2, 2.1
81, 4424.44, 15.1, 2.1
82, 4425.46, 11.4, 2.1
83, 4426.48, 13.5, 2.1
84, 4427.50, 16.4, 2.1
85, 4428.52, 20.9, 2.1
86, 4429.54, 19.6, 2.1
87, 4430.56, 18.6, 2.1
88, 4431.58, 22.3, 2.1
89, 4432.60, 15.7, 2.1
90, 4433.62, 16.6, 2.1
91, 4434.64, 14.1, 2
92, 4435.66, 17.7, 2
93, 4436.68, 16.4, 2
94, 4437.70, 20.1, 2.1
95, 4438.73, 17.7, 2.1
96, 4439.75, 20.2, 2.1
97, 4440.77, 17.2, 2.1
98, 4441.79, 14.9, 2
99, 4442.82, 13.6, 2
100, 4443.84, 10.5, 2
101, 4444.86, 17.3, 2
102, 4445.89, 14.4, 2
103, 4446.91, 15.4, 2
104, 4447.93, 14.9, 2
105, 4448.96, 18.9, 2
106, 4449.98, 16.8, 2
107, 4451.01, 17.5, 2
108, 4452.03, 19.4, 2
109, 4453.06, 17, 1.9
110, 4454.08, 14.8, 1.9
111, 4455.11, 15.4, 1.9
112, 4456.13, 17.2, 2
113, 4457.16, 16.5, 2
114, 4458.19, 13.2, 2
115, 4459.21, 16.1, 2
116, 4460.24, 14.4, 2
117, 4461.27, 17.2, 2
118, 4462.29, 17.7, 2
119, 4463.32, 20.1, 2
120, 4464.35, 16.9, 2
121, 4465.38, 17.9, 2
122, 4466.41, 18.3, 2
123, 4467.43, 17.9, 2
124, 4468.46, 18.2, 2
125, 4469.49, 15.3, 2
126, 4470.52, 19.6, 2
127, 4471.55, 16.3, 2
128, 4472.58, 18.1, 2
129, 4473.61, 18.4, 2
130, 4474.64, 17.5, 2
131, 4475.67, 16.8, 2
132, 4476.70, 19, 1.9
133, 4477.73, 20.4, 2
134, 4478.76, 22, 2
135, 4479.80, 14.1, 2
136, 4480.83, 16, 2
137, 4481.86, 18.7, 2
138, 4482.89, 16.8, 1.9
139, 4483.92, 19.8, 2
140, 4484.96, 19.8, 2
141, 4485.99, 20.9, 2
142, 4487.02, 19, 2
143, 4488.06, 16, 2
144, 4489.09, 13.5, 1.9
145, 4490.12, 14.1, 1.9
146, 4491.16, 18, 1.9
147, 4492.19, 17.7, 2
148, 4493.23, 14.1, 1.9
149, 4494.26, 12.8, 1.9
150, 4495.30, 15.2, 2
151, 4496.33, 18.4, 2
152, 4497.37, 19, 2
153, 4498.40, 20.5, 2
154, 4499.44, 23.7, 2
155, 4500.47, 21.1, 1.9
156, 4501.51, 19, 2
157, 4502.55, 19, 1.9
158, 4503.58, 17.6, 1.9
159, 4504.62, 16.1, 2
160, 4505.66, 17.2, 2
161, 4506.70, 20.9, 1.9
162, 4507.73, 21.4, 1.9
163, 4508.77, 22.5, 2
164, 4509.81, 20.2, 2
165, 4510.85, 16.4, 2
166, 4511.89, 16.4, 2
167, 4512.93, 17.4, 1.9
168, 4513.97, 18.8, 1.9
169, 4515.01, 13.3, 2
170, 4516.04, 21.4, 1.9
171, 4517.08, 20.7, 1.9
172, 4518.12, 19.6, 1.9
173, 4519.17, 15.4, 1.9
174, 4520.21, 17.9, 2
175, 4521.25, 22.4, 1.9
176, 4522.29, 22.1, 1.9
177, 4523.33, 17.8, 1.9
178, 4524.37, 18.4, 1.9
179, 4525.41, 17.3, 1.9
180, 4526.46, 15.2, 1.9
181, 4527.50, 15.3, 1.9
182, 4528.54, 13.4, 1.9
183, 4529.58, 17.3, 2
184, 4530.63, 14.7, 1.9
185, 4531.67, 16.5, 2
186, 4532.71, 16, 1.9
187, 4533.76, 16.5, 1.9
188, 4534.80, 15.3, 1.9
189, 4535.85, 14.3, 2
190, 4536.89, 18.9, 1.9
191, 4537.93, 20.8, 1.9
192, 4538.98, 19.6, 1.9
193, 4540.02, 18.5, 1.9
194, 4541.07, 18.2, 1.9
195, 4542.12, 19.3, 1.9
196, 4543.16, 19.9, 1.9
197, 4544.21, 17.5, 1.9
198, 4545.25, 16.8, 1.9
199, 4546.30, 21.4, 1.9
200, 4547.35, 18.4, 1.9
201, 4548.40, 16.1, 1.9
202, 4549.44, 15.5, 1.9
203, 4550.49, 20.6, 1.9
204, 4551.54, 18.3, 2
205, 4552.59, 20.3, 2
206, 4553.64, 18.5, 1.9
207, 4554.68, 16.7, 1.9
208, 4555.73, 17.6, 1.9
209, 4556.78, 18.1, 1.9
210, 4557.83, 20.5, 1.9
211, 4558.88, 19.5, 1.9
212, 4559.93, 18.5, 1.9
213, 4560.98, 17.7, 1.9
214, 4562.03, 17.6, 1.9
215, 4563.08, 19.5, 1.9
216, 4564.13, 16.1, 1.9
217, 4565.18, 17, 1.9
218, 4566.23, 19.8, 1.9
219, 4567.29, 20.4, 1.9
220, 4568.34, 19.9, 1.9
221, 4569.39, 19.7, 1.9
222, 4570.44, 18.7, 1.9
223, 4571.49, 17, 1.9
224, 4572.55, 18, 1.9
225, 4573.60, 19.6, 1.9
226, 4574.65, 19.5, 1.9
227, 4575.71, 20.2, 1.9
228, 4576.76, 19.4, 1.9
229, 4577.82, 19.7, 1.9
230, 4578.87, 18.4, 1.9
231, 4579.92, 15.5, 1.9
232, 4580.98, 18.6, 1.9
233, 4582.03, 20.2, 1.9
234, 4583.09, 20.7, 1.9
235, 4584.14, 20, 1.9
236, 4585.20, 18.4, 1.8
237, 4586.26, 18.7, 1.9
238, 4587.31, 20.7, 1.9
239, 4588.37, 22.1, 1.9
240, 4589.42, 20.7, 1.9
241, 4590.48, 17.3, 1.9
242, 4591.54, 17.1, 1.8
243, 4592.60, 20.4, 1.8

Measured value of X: 1.2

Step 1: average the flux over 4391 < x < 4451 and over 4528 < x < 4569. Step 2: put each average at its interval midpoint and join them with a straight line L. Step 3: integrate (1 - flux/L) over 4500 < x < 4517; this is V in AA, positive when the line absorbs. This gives -1.33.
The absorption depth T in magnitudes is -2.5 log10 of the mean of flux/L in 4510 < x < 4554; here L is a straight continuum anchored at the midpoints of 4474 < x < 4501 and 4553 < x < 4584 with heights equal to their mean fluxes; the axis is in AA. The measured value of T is 0.03 mag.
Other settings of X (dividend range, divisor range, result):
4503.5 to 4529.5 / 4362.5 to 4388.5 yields 1.31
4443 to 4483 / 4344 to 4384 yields 1.17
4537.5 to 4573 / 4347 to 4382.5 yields 1.30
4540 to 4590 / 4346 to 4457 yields 1.29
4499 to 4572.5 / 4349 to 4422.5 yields 1.28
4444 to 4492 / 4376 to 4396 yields 1.29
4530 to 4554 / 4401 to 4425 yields 1.22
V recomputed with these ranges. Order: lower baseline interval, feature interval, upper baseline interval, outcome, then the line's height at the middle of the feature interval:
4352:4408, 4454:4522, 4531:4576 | -3.29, 17.1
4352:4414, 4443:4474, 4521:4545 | -0.58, 16.4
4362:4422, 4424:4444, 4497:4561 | -0.70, 16.2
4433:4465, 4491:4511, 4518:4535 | -2.02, 16.9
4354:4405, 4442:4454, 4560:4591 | 0.47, 16.5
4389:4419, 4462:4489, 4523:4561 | -2.34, 16.6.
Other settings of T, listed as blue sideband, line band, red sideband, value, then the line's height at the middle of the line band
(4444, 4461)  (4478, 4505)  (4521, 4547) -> -0.061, 16.9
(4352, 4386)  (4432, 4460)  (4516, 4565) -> 0.000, 16.3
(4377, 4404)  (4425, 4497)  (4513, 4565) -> -0.061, 16.1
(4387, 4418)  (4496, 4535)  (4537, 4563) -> -0.025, 17.8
